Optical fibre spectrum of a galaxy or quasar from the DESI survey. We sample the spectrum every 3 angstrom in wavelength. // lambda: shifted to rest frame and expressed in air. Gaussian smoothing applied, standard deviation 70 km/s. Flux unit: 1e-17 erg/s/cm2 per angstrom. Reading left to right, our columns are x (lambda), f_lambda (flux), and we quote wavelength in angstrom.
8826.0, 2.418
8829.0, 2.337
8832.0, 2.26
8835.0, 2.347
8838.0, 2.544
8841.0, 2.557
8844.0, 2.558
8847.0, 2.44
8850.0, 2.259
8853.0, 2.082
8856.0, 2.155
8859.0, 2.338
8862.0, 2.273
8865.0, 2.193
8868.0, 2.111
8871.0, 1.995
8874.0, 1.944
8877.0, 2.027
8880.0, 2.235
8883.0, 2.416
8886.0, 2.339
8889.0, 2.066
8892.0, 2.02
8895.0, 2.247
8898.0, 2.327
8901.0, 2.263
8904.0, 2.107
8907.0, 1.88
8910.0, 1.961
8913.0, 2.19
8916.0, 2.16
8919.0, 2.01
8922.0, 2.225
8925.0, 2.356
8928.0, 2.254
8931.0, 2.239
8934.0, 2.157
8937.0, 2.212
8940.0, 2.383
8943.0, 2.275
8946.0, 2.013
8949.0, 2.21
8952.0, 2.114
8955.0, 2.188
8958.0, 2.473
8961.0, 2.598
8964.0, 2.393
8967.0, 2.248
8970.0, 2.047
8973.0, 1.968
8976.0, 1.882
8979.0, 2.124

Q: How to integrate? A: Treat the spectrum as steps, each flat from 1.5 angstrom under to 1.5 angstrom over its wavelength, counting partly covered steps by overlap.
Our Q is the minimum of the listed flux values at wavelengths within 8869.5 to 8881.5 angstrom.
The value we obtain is 1.944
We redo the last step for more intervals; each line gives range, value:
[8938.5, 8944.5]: 2.275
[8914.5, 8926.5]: 2.01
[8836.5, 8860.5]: 2.082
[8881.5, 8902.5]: 2.02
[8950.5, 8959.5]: 2.114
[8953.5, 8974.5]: 1.968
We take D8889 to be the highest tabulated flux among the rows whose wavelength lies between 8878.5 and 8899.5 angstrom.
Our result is 2.416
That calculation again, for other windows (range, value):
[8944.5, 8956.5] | 2.21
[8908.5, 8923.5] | 2.225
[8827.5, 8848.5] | 2.558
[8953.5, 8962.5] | 2.598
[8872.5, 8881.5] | 2.235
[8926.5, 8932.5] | 2.254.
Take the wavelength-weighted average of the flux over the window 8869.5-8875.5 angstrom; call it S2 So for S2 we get 1.97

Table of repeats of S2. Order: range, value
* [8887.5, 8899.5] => 2.16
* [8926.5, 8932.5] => 2.25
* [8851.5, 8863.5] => 2.21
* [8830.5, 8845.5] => 2.45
